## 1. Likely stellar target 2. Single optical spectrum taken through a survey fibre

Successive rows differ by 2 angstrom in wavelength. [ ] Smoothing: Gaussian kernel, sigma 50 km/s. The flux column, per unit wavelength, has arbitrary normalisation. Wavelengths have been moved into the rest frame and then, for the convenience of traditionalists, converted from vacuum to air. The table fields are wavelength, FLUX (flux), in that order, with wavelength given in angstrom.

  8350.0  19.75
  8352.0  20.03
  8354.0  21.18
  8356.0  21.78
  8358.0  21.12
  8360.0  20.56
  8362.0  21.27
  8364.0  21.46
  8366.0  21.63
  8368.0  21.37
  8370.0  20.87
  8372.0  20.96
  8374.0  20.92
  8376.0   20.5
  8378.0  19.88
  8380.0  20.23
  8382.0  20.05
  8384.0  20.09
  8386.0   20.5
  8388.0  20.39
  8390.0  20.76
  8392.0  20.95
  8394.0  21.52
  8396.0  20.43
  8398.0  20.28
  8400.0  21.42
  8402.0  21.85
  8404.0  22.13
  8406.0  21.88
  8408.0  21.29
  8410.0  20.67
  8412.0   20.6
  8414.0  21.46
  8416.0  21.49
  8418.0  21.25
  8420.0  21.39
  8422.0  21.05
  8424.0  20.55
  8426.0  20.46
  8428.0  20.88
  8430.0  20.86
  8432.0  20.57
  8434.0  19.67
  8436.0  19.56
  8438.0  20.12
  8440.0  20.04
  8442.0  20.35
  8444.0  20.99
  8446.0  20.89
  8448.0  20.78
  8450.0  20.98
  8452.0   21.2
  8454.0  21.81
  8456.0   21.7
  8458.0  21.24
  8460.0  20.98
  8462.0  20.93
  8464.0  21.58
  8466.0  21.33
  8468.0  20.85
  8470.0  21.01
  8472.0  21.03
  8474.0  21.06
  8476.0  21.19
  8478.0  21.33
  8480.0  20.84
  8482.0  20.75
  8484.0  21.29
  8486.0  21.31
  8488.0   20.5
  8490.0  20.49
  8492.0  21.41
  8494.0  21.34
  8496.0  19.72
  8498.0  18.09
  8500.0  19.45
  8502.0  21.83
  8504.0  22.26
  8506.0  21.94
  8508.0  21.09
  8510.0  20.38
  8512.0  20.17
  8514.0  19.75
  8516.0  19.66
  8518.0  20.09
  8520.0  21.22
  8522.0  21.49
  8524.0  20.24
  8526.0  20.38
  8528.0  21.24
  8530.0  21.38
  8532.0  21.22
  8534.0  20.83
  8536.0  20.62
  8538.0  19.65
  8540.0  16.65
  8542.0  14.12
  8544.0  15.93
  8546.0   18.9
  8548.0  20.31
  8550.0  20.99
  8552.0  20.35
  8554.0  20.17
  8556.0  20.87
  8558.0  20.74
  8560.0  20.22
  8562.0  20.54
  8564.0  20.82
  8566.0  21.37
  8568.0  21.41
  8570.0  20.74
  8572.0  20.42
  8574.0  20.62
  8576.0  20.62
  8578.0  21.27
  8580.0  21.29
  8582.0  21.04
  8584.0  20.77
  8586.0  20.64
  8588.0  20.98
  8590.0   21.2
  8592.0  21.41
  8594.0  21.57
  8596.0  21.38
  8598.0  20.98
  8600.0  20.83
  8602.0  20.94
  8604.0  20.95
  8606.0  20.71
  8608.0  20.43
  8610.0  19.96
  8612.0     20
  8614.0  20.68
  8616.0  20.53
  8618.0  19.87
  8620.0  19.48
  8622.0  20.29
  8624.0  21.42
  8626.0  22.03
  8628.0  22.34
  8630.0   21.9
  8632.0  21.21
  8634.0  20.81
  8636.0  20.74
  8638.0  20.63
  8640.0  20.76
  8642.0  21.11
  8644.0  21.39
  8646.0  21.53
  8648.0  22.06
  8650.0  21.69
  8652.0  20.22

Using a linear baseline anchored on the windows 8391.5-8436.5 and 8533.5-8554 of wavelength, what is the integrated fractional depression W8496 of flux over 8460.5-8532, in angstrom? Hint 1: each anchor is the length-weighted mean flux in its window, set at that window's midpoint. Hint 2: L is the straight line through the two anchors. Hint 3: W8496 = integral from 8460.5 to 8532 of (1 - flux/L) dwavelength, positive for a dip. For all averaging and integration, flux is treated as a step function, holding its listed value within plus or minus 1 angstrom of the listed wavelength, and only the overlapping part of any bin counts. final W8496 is -4.4 angstrom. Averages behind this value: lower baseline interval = 21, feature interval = 20.8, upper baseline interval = 18.9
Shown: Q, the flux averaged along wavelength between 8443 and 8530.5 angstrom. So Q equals 20.9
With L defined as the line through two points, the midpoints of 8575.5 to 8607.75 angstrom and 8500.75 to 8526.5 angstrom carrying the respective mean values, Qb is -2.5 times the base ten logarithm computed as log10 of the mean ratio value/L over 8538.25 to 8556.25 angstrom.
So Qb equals 0.12 mag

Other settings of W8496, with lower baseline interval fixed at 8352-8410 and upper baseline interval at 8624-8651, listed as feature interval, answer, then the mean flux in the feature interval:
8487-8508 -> 0.4 angstrom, 20.7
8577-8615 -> 0.8 angstrom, 20.9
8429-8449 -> 0.6 angstrom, 20.4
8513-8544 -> 2.1 angstrom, 19.8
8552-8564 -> 0.4 angstrom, 20.5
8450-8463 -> -0.1 angstrom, 21.3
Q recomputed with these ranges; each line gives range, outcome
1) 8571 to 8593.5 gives 20.9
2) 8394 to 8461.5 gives 20.9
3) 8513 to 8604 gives 20.4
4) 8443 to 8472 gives 21.2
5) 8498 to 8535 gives 20.7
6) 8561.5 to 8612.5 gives 20.9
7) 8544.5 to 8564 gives 20.3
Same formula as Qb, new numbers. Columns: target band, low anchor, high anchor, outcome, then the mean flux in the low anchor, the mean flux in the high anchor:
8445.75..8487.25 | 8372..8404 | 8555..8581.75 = -0.02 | 20.7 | 20.8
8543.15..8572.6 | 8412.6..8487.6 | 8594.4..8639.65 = 0.03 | 20.9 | 20.8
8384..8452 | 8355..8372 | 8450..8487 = 0.02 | 21.2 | 21.2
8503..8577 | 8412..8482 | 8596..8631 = 0.03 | 20.9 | 20.8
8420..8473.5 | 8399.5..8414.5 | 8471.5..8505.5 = 0.01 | 21.4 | 20.8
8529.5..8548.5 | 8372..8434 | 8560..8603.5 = 0.11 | 20.9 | 21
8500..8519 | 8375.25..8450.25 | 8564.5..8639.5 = 0.01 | 20.8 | 20.9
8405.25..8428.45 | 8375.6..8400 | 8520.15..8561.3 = -0.04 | 20.5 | 19.8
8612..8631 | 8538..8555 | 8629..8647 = -0.01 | 18.5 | 21.1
